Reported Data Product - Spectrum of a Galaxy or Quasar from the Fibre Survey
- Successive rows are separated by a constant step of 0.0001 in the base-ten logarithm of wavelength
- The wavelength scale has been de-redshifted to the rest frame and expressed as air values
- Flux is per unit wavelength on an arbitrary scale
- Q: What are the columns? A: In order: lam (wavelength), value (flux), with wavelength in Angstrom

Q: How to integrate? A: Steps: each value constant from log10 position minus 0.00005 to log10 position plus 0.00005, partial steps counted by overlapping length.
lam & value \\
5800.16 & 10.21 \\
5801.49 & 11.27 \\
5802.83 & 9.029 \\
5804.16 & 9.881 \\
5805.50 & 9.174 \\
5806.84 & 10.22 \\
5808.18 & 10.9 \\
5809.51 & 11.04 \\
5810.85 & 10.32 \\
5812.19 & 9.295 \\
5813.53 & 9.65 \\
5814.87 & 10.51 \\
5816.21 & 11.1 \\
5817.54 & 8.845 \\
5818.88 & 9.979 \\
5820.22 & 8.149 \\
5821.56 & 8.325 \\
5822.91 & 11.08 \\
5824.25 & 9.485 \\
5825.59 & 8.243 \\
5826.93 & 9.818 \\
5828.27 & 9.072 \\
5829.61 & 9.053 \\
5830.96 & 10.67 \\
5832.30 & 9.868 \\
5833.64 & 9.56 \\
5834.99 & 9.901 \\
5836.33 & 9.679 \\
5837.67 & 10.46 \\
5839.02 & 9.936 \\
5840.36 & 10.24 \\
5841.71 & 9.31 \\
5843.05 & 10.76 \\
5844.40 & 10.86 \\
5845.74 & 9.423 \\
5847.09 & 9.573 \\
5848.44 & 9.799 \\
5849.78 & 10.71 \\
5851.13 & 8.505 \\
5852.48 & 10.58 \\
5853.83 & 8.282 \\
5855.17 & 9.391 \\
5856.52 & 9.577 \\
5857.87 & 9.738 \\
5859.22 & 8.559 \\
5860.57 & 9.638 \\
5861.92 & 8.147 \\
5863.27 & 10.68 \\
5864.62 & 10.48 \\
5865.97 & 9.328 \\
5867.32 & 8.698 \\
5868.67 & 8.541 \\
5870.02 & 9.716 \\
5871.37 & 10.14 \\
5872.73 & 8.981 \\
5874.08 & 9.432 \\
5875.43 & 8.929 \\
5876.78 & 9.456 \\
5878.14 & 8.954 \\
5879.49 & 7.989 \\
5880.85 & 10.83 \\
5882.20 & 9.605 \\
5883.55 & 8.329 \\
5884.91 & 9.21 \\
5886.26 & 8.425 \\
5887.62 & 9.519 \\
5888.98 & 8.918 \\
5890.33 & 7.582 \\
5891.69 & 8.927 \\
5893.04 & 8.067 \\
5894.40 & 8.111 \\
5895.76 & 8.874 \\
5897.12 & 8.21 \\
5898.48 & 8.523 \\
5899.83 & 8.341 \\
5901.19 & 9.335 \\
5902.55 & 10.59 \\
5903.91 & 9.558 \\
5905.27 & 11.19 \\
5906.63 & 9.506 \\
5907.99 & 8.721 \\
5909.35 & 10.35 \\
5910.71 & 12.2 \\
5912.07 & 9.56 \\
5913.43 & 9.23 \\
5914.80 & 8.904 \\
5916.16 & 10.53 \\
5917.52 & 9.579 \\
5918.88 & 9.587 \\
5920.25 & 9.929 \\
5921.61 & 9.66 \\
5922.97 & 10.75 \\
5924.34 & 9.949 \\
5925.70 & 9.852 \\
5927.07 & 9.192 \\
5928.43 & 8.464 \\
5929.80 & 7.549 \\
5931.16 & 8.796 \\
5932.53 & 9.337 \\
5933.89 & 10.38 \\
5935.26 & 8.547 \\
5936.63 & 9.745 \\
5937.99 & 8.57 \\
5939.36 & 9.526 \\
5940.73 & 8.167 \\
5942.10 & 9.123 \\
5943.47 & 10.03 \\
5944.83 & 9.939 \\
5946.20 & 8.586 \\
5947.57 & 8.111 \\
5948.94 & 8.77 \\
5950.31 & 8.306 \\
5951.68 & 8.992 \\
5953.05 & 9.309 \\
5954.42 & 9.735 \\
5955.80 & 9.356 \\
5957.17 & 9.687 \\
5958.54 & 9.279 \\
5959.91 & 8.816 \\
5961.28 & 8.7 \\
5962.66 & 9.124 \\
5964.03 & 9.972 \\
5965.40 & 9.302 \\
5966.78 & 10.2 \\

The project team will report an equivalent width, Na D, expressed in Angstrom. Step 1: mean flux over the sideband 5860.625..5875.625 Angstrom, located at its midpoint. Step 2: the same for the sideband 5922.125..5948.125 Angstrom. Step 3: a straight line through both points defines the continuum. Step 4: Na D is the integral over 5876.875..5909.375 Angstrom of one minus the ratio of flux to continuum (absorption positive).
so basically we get 0.9 Angstrom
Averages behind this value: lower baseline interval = 9.4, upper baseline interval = 9.2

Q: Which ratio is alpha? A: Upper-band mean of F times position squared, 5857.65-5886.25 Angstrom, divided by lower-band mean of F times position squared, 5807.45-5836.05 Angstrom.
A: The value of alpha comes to 0.97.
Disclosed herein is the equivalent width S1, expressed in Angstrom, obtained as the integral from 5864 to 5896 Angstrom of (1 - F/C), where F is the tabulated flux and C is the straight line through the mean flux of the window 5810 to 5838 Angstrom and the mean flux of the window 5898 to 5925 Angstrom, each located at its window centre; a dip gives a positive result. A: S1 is 2.3 Angstrom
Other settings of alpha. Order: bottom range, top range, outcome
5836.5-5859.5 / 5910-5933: 1.01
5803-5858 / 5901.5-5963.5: 1.00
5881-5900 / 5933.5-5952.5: 1.06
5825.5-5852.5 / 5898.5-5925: 1.03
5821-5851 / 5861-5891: 0.95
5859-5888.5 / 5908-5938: 1.05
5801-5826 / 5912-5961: 0.98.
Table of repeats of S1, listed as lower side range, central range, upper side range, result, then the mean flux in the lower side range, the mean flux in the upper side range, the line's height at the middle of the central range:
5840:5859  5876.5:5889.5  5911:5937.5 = 0.7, 9.73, 9.48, 9.62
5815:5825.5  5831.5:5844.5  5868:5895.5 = -0.9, 9.54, 8.98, 9.38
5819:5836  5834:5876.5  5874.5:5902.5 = -2.0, 9.45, 8.85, 9.18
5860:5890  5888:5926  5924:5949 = -1.2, 9.25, 9.08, 9.16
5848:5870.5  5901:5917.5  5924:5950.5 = -1.4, 9.43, 9.05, 9.19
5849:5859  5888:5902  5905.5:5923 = 1.8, 9.5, 9.89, 9.76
